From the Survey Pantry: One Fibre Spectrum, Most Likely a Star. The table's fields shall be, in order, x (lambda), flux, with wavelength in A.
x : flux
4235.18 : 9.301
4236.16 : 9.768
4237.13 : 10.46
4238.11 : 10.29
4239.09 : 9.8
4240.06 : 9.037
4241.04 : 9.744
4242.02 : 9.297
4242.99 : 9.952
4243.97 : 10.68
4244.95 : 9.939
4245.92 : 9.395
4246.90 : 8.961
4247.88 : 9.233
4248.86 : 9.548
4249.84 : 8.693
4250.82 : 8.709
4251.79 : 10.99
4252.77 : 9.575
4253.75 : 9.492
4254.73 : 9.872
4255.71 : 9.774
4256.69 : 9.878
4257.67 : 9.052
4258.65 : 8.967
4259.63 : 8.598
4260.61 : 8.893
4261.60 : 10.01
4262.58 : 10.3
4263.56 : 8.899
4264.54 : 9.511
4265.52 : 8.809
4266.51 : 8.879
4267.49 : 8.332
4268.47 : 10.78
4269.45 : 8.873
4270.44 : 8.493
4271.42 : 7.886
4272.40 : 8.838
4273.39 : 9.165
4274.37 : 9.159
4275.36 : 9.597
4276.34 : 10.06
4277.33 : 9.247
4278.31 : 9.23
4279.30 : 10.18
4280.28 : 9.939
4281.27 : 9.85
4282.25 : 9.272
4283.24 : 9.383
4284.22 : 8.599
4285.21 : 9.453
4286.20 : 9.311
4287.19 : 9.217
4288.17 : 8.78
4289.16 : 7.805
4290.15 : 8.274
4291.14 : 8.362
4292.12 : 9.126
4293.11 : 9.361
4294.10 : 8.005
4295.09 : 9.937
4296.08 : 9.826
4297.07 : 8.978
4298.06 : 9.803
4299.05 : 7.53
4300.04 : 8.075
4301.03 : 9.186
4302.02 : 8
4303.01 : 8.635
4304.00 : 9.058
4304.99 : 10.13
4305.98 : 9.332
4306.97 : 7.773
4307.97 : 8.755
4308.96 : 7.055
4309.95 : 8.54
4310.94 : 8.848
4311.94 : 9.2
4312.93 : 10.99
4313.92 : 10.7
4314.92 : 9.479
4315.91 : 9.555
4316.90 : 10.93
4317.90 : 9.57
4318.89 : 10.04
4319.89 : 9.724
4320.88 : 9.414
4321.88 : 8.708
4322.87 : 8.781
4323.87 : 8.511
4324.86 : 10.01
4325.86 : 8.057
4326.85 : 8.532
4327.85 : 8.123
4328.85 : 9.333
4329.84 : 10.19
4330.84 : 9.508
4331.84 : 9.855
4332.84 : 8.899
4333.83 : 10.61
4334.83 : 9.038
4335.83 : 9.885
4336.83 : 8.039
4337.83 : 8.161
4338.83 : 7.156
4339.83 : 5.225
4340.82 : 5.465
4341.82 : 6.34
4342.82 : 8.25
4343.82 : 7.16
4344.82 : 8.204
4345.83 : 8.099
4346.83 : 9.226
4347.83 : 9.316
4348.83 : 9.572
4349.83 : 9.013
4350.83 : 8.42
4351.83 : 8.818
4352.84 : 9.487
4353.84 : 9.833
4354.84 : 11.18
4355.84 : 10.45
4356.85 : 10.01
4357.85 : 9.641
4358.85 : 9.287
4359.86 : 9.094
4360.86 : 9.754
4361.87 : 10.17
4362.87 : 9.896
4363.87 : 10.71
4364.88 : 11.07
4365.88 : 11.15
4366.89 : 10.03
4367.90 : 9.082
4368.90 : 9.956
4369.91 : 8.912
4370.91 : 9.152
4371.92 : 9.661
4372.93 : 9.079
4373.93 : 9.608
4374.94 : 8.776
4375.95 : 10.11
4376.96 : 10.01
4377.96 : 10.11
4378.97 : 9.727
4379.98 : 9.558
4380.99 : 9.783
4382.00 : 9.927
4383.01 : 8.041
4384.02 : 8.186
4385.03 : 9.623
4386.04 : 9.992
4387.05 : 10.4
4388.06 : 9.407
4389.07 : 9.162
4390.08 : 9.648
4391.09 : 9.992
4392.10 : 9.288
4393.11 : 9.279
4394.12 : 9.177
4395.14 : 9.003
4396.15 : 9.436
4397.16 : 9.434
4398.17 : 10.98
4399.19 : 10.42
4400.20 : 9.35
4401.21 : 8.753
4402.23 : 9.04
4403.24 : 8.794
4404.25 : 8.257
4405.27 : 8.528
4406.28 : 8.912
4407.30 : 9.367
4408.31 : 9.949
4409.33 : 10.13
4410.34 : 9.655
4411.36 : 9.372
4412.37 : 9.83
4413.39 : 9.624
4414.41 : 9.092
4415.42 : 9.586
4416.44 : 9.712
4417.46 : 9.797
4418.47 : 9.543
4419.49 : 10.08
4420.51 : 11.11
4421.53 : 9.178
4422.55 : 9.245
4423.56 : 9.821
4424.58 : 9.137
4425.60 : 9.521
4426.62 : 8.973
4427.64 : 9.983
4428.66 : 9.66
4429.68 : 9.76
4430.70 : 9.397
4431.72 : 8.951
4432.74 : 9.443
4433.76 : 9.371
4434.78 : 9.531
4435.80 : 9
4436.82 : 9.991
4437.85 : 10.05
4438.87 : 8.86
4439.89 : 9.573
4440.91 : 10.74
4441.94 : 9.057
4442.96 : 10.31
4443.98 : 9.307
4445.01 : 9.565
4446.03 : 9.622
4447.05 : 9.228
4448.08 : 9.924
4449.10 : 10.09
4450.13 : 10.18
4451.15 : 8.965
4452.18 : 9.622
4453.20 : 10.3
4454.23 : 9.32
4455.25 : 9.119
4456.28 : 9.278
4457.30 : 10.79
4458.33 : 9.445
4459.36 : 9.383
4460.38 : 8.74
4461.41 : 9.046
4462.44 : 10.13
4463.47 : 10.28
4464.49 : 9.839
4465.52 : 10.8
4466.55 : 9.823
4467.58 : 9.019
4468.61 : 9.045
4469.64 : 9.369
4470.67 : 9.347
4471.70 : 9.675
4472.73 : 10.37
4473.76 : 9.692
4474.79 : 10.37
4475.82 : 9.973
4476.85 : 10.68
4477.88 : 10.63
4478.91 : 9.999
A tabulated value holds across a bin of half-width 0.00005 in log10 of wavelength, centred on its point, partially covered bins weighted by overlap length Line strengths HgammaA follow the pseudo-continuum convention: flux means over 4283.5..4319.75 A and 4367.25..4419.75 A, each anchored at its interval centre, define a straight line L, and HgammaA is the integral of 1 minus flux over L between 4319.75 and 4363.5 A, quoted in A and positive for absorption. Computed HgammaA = 1.5 A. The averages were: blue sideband 9.07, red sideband 9.47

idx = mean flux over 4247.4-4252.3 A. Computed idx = 9.44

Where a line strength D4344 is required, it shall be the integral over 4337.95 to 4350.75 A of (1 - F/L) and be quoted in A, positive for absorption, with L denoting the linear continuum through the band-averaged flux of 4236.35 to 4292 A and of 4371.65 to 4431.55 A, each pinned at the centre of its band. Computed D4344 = 2.2 A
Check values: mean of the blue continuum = 9.35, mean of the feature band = 7.79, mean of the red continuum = 9.5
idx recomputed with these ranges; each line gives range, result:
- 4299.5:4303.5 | 8.47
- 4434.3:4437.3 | 9.51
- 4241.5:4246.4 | 9.86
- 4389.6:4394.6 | 9.49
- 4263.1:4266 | 9.09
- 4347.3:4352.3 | 9.04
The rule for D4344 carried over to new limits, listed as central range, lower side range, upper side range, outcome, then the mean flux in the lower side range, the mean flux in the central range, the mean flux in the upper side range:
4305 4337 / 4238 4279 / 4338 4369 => -0.39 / 9.39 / 9.27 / 9.05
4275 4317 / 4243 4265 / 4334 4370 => 0.81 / 9.51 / 9.13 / 9.05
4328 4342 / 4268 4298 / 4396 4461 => 1.29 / 9.17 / 8.45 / 9.55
